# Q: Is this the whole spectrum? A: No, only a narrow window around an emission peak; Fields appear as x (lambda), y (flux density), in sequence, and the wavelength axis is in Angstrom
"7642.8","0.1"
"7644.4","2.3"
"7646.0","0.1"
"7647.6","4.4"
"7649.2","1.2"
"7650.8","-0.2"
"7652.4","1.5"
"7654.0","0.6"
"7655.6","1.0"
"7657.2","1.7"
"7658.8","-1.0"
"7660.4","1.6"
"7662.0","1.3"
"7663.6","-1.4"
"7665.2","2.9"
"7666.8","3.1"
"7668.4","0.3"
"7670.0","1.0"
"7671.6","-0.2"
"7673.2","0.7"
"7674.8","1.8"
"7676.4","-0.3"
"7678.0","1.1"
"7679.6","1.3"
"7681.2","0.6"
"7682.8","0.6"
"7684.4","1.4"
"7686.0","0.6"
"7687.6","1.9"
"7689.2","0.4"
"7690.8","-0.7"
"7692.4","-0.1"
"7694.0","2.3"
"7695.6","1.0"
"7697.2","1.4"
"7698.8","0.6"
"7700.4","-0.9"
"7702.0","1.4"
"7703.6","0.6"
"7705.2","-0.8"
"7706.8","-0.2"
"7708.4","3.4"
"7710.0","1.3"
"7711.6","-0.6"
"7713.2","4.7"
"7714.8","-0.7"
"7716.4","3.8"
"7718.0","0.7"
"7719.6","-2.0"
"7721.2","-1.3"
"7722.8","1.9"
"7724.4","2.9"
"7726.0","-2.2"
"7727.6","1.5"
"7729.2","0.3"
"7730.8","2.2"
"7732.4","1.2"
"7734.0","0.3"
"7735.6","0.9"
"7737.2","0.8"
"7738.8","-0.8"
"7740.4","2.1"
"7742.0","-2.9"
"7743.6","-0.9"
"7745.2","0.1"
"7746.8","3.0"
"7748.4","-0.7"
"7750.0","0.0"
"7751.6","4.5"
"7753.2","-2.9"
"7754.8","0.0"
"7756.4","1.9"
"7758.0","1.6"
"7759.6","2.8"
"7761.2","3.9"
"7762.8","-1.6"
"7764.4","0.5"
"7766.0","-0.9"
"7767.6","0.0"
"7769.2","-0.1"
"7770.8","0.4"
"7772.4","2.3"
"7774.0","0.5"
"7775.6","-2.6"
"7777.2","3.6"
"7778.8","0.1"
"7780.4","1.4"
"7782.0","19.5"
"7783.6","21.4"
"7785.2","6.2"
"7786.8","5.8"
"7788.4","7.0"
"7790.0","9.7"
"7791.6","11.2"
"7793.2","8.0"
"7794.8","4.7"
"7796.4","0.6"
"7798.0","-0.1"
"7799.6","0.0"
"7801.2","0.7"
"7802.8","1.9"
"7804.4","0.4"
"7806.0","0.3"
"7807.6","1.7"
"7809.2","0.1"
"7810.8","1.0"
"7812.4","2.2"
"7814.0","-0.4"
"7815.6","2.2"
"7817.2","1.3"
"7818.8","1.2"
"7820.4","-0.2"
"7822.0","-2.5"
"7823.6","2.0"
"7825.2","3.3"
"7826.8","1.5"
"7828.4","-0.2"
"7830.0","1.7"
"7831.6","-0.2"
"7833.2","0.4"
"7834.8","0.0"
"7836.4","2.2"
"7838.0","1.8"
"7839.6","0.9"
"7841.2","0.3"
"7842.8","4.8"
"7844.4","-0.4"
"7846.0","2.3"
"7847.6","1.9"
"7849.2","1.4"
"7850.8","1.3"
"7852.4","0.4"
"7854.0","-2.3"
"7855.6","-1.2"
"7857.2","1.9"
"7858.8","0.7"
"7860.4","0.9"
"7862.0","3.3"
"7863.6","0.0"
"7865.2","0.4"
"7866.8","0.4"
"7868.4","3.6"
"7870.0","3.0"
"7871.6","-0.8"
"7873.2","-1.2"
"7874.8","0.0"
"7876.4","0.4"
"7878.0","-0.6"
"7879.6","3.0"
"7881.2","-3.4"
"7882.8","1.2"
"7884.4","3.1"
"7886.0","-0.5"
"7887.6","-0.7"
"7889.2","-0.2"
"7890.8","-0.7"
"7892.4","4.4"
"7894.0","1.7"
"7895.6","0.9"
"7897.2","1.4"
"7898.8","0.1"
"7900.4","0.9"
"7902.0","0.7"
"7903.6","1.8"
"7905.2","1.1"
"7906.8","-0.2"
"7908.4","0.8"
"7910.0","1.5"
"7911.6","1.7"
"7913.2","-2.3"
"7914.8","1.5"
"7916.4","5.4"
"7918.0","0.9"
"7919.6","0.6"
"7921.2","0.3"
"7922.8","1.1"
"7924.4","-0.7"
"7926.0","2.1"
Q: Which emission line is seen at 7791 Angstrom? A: [O II]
